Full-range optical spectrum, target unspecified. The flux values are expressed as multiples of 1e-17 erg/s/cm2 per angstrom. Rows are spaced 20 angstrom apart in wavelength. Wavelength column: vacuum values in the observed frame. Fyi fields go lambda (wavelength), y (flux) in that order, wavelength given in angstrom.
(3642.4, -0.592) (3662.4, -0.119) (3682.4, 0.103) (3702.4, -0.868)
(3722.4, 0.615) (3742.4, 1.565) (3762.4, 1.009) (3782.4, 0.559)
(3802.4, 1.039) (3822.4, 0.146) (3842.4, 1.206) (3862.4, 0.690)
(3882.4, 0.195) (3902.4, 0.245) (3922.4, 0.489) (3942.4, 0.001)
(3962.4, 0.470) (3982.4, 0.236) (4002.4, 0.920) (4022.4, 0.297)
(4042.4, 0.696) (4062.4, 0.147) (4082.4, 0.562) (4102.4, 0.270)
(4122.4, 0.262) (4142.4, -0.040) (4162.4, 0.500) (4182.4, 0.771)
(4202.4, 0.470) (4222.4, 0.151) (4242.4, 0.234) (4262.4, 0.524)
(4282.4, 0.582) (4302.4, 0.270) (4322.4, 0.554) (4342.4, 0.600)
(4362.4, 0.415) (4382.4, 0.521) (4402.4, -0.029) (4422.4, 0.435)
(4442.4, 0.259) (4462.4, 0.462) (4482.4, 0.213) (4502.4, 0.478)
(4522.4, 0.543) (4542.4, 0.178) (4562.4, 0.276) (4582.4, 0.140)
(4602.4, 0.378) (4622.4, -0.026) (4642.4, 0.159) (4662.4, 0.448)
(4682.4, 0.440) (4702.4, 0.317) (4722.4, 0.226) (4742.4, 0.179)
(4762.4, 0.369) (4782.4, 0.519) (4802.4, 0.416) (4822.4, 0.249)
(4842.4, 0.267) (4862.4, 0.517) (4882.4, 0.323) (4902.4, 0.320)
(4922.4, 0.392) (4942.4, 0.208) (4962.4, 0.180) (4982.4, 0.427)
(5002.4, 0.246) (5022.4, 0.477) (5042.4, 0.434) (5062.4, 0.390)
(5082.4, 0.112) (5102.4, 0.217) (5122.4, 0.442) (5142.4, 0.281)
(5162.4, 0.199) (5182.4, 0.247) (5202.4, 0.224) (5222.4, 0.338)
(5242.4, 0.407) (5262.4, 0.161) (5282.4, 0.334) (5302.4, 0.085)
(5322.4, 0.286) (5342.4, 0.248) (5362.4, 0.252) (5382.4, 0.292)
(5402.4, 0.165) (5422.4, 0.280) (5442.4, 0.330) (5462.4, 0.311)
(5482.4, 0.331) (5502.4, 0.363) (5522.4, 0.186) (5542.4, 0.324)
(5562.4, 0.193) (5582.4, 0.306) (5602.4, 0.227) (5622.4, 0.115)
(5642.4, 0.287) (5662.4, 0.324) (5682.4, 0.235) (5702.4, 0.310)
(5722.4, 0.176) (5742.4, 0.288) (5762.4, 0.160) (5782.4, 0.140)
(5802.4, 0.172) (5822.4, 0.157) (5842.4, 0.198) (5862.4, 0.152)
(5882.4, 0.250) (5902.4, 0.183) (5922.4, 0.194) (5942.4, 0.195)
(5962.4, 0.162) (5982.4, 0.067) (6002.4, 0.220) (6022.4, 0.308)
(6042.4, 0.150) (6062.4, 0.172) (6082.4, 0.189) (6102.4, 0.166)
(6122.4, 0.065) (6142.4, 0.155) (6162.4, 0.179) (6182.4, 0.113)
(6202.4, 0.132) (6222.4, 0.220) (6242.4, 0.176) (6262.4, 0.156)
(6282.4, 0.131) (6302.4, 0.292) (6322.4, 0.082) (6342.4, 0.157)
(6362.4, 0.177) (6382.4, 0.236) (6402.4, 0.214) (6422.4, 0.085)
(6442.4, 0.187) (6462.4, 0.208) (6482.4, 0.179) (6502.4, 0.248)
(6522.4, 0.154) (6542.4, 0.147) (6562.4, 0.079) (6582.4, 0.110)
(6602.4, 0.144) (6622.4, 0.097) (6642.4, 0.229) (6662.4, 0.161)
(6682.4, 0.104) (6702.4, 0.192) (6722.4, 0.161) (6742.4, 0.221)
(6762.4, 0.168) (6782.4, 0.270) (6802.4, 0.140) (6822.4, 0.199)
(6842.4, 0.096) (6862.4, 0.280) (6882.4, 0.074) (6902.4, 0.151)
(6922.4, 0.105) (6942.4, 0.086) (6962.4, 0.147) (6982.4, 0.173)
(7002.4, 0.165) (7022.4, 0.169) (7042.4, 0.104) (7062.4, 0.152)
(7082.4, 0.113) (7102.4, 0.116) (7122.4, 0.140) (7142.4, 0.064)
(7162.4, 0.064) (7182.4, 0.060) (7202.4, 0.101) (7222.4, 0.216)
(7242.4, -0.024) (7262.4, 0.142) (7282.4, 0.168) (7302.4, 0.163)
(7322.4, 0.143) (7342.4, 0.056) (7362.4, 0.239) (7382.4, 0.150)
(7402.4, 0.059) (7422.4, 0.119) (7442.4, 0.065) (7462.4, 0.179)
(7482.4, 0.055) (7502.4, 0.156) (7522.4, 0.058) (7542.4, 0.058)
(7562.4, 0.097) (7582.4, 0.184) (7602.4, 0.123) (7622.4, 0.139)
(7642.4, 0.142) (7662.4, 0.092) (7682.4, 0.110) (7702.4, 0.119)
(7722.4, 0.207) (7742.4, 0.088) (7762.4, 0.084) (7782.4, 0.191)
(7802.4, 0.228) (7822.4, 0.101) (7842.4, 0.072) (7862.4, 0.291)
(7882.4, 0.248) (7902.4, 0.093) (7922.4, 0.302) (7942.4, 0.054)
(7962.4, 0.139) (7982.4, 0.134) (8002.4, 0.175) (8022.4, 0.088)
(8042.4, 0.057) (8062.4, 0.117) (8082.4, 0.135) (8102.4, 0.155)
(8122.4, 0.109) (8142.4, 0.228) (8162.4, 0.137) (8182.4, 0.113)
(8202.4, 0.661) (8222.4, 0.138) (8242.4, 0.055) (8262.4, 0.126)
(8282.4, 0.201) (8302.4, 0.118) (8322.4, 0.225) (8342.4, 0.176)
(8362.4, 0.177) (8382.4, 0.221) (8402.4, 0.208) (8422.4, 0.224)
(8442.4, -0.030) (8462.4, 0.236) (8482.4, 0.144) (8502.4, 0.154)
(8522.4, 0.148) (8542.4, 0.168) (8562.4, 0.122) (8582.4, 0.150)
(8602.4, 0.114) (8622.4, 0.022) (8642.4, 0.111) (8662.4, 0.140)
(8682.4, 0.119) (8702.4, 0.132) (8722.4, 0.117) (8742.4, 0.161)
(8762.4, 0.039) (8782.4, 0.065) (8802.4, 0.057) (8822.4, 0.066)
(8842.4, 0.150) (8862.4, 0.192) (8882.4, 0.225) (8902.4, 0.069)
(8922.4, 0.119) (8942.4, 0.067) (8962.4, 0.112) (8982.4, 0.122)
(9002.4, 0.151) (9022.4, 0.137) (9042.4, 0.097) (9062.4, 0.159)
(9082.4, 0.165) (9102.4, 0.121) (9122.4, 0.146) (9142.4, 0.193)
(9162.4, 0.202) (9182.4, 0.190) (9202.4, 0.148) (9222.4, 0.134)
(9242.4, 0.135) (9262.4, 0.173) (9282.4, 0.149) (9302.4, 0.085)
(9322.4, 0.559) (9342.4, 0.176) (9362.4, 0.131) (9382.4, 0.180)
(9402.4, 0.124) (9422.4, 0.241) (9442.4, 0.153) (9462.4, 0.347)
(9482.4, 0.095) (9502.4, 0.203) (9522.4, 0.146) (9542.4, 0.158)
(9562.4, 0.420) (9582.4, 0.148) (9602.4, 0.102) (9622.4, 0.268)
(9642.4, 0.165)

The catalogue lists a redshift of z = 1.20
